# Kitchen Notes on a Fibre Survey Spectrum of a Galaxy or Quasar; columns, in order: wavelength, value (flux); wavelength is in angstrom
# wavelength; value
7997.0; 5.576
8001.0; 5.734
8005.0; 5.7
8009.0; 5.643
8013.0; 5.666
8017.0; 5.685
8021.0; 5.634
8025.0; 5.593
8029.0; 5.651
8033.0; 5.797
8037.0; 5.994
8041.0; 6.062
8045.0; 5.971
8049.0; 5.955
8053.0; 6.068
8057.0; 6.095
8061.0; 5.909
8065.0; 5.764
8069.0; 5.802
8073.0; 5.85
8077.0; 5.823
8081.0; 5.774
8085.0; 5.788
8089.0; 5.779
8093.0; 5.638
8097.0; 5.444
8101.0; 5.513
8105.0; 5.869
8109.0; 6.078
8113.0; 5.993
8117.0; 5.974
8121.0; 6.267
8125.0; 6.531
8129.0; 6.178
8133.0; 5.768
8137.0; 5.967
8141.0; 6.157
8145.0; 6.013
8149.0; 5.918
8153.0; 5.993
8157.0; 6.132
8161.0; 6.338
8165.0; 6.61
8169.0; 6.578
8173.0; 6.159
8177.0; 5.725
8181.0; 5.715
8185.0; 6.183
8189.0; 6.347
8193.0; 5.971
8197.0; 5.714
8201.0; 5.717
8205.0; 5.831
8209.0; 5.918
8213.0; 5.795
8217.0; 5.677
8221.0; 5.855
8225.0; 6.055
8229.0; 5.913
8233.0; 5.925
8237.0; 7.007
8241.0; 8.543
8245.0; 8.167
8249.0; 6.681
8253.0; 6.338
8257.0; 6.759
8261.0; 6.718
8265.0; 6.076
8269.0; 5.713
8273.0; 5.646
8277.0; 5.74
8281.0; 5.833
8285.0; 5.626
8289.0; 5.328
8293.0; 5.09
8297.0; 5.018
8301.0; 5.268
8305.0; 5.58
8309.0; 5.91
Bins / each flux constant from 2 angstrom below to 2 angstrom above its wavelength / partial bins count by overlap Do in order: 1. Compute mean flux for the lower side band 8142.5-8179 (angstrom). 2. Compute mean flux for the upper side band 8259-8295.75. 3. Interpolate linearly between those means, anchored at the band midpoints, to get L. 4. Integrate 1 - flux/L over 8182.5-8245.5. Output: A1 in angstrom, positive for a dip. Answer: -2.92 angstrom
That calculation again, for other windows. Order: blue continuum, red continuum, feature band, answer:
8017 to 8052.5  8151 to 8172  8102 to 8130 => 0.2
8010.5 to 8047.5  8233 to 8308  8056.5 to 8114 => 0.7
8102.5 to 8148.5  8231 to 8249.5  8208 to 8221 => 2.3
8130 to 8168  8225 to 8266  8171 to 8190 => 1.0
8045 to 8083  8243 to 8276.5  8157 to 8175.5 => -0.5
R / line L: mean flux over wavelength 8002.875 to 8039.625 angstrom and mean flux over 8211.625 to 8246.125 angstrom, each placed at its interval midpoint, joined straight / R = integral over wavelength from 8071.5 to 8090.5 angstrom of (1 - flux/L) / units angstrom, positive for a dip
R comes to 0.46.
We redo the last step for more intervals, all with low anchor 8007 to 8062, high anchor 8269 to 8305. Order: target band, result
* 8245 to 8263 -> -4.18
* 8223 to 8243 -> -4.13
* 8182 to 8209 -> -1.68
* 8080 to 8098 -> 0.20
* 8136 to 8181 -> -3.78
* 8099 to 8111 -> -0.18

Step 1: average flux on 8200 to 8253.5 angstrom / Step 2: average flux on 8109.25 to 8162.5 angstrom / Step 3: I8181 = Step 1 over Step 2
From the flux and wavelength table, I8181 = 1.05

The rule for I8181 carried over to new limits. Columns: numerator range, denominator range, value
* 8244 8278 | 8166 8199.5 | 1.06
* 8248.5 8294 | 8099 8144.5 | 0.99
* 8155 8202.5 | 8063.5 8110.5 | 1.06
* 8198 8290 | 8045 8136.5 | 1.05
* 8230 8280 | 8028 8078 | 1.11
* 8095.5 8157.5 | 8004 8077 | 1.03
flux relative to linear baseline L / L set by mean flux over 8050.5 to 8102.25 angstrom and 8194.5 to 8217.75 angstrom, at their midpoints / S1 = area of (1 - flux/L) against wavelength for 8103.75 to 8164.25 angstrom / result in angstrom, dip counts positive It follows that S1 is -3.16 angstrom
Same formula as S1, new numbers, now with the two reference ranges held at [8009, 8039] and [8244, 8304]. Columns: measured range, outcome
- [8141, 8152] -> -0.3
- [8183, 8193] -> -0.6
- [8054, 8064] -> -0.4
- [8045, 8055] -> -0.5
